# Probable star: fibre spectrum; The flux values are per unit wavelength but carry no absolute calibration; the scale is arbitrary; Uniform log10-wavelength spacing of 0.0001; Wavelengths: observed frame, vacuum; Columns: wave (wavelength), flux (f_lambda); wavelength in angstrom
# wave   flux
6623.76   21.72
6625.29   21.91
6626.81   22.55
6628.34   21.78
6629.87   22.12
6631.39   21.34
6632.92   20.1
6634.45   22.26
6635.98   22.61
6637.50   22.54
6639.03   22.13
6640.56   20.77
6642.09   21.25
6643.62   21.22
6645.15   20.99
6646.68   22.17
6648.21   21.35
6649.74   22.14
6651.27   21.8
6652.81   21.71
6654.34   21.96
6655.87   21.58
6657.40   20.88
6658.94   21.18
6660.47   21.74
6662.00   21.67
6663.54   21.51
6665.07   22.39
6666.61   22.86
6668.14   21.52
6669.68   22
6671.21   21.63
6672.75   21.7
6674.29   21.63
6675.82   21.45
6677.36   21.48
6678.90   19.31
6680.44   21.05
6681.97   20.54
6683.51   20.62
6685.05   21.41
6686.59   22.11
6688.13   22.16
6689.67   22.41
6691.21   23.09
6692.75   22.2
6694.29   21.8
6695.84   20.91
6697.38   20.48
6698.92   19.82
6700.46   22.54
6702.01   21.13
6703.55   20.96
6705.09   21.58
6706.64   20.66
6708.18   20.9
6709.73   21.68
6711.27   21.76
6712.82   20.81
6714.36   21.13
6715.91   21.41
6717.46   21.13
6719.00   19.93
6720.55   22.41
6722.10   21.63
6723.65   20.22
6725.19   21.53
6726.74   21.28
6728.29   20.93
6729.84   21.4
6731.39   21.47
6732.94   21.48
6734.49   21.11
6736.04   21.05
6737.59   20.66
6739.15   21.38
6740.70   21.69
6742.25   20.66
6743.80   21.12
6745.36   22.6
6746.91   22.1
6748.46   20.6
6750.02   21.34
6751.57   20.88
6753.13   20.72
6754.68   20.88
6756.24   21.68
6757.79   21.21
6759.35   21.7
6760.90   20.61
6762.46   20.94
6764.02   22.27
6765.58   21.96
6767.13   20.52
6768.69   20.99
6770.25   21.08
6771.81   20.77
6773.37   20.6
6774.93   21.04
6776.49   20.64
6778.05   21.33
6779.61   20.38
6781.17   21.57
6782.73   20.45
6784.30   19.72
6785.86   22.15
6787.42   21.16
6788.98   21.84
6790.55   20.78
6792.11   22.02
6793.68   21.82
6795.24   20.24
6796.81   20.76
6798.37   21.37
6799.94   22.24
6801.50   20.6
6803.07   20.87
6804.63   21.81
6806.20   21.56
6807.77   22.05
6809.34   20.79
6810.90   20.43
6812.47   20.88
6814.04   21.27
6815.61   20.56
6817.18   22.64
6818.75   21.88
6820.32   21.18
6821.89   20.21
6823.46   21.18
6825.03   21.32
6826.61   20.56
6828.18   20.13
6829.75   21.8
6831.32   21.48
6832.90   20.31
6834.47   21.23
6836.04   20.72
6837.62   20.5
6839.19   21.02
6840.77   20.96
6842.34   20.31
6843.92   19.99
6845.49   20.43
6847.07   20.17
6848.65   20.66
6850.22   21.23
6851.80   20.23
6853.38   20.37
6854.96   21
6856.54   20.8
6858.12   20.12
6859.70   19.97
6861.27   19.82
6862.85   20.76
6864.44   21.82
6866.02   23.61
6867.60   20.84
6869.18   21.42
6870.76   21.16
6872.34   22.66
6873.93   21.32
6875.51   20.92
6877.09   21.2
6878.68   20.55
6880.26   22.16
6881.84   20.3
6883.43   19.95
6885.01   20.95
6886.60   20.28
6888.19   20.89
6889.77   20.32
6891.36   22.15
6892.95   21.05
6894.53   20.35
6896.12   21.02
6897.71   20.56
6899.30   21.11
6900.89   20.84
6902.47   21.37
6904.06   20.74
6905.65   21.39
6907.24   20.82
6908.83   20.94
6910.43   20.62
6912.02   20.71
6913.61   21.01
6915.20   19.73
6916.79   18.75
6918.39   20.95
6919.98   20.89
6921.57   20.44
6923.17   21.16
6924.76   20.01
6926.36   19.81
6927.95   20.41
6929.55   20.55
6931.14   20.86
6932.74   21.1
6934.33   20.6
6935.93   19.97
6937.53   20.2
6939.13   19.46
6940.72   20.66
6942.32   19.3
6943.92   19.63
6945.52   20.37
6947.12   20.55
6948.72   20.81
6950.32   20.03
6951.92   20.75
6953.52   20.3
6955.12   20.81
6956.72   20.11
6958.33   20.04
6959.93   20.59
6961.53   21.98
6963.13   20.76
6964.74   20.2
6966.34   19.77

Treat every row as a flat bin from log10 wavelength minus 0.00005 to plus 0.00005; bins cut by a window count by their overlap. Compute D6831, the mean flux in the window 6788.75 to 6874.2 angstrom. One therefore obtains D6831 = 21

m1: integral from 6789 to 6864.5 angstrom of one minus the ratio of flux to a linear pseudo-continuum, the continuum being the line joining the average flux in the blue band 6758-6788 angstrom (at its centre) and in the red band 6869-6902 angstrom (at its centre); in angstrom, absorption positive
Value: 0.3 angstrom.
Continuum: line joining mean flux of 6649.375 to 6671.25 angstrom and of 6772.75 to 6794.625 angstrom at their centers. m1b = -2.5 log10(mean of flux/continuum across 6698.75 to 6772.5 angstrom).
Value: 0.01 mag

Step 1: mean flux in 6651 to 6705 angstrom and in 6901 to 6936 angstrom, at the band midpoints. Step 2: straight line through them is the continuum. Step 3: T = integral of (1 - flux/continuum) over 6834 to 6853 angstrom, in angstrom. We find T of 0.3 angstrom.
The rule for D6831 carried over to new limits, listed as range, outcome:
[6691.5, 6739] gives 21.2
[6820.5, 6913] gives 20.9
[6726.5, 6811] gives 21.2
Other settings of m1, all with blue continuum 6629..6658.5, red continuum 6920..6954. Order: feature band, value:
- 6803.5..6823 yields -0.35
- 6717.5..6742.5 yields 0.07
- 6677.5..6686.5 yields 0.29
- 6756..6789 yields -0.05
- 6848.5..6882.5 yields -0.65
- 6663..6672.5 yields -0.21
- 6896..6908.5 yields -0.29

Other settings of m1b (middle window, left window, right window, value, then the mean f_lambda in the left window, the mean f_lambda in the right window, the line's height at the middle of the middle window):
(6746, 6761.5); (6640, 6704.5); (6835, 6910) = 0.00 mag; 21.5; 20.9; 21.3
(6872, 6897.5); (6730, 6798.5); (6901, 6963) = -0.01 mag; 21.2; 20.5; 20.7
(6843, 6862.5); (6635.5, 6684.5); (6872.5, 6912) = 0.03 mag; 21.5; 20.9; 21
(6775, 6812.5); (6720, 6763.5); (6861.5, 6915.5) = 0.00 mag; 21.3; 21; 21.2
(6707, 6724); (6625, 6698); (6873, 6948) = 0.01 mag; 21.6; 20.6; 21.4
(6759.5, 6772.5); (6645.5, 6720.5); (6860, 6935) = 0.00 mag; 21.5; 20.9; 21.2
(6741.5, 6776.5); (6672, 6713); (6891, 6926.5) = 0.00 mag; 21.3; 20.7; 21.2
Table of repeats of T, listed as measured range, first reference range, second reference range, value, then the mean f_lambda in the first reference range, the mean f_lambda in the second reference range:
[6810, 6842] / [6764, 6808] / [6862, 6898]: 0.2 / 21.2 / 21.1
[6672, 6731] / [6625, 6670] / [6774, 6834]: 0.6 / 21.7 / 21.1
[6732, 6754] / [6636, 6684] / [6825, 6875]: 0.0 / 21.5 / 20.9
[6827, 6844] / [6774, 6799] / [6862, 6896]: 0.3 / 21.1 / 21.2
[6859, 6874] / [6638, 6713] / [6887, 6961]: -0.4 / 21.5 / 20.5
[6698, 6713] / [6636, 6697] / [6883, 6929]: 0.2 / 21.6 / 20.7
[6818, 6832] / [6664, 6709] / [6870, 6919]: 0.0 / 21.5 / 20.9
